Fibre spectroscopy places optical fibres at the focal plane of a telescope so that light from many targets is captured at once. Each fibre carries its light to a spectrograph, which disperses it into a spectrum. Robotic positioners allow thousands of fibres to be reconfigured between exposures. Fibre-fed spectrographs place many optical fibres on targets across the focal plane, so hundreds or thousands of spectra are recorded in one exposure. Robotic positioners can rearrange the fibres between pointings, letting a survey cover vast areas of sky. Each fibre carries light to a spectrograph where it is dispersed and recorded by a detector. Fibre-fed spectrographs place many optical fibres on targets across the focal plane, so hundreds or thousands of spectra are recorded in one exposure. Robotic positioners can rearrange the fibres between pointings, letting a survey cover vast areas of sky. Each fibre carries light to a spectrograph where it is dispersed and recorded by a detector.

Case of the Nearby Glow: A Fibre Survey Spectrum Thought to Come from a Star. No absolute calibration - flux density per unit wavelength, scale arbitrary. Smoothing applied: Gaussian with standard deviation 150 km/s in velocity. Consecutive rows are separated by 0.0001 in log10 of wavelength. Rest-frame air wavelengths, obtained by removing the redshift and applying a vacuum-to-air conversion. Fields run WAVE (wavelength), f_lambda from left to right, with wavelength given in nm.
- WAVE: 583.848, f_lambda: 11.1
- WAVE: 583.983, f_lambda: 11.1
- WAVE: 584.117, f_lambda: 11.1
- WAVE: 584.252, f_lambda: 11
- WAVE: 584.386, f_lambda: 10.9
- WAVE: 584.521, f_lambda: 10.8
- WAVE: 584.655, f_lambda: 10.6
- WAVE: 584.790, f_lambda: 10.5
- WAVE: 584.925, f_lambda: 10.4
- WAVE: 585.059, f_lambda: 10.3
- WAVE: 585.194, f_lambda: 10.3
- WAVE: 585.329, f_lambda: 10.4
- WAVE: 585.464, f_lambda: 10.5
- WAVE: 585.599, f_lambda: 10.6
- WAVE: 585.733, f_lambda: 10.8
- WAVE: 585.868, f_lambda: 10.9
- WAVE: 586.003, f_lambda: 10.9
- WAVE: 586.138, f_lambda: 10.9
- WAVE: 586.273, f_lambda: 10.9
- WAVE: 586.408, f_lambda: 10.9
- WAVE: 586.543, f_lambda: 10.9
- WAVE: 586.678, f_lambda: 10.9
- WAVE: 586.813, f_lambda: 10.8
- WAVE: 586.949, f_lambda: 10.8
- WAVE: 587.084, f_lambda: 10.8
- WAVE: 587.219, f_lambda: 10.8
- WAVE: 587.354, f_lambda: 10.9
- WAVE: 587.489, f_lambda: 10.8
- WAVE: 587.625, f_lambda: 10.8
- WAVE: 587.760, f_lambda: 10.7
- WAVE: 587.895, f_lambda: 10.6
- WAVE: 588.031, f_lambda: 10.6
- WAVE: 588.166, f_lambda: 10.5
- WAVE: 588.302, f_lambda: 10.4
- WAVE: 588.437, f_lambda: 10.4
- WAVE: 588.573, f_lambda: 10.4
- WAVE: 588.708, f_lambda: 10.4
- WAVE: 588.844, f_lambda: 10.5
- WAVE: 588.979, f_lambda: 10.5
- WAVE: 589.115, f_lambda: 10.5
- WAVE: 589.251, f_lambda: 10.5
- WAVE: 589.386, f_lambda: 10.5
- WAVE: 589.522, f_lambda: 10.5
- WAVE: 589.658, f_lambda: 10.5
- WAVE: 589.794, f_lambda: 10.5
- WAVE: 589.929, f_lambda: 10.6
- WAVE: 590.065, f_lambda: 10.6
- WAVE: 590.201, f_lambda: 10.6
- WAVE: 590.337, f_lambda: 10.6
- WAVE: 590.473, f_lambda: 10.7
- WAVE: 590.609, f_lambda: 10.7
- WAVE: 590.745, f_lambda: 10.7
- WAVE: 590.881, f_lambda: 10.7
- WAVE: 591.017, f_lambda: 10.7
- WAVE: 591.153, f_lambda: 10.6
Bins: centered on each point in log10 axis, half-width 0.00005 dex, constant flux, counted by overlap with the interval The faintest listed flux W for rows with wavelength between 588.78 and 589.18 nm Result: 10.5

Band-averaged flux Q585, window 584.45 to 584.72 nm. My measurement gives 10.7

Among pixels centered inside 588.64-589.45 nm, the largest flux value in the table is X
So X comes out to 10.5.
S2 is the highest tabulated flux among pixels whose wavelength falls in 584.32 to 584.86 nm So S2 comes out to 10.9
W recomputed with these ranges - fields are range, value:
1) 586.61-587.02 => 10.8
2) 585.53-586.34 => 10.6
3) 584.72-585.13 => 10.3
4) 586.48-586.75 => 10.9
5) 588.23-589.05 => 10.4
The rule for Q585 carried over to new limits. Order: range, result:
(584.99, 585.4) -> 10.3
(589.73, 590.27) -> 10.6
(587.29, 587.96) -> 10.8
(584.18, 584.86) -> 10.8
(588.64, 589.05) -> 10.5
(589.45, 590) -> 10.5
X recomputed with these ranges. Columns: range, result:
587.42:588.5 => 10.8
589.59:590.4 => 10.6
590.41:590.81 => 10.7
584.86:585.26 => 10.4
